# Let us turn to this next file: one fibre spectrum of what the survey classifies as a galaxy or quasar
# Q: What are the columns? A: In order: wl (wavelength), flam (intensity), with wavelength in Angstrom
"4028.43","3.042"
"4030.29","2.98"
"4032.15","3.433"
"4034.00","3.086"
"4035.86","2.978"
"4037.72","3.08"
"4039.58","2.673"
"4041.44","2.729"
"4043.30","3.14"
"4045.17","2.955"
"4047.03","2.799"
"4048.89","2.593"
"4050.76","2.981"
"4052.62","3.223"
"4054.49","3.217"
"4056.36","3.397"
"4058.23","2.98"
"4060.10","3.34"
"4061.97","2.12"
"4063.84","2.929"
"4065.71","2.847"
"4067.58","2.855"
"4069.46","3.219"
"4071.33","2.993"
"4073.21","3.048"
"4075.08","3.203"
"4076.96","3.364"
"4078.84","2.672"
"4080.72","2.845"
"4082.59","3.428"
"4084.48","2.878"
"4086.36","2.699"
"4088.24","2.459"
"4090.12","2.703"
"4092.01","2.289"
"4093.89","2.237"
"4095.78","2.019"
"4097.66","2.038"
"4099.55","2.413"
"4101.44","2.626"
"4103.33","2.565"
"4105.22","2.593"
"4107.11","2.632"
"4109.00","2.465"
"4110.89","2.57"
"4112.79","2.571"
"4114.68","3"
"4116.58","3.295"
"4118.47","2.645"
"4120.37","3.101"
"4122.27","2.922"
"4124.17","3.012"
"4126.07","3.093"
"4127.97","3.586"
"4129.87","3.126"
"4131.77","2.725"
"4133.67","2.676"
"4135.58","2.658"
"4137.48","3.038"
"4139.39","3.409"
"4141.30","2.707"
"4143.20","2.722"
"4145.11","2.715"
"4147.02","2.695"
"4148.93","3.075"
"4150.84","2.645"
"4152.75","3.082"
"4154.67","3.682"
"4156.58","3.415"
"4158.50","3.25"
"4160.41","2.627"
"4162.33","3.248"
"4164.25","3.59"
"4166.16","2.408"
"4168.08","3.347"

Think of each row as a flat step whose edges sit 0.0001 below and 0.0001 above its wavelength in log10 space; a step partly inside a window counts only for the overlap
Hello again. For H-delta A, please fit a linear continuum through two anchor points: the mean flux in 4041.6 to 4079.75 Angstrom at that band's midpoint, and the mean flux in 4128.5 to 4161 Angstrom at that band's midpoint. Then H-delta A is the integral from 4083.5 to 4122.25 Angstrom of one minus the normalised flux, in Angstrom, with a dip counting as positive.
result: 4.9 Angstrom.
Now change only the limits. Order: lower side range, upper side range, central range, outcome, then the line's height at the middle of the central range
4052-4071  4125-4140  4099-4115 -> 2.3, 3.02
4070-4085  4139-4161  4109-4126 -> 0.8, 3.03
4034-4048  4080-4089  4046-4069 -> -0.4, 2.9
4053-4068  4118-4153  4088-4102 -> 2.9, 2.95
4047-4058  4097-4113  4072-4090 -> -1.2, 2.75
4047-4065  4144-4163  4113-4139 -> 0.2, 3.02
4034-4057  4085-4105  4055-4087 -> -3.6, 2.69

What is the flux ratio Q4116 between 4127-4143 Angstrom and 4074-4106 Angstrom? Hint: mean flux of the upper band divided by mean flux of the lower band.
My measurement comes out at 1.12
